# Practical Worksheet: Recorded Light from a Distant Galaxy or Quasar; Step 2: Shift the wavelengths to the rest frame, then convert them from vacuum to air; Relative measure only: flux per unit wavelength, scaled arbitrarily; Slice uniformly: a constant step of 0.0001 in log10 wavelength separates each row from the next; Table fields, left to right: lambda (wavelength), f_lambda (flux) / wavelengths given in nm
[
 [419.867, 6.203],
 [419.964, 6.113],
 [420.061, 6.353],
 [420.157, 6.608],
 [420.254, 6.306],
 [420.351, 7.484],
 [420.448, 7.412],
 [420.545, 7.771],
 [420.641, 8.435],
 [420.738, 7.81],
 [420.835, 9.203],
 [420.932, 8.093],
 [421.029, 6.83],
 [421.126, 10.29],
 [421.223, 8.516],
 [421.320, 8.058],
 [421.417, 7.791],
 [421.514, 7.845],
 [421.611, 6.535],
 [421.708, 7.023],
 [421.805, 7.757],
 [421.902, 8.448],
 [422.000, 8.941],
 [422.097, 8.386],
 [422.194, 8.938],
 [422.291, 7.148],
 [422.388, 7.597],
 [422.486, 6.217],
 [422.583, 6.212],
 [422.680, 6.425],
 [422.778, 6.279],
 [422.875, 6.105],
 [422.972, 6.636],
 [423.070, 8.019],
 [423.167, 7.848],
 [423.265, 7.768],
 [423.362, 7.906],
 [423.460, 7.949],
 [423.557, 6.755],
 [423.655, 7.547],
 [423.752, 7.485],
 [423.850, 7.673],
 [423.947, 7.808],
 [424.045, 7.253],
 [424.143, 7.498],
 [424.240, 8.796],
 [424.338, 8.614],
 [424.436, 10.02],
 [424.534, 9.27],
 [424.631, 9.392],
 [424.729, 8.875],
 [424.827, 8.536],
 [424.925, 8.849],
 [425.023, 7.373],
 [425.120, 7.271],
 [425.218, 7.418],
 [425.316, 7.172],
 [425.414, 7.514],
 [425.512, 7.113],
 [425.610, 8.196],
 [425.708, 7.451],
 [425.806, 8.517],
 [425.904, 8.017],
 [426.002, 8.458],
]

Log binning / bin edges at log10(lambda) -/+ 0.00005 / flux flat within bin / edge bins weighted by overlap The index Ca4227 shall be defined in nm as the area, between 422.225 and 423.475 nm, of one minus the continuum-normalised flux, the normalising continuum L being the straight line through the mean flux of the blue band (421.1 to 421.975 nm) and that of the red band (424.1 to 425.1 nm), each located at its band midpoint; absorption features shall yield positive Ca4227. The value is 0.18 nm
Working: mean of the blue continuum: 7.99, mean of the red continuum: 8.69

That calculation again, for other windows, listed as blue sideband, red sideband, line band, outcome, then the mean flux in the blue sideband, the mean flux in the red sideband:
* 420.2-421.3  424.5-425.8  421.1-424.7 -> 0.10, 8.01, 8.04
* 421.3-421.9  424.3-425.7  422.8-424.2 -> 0.09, 7.55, 8.23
